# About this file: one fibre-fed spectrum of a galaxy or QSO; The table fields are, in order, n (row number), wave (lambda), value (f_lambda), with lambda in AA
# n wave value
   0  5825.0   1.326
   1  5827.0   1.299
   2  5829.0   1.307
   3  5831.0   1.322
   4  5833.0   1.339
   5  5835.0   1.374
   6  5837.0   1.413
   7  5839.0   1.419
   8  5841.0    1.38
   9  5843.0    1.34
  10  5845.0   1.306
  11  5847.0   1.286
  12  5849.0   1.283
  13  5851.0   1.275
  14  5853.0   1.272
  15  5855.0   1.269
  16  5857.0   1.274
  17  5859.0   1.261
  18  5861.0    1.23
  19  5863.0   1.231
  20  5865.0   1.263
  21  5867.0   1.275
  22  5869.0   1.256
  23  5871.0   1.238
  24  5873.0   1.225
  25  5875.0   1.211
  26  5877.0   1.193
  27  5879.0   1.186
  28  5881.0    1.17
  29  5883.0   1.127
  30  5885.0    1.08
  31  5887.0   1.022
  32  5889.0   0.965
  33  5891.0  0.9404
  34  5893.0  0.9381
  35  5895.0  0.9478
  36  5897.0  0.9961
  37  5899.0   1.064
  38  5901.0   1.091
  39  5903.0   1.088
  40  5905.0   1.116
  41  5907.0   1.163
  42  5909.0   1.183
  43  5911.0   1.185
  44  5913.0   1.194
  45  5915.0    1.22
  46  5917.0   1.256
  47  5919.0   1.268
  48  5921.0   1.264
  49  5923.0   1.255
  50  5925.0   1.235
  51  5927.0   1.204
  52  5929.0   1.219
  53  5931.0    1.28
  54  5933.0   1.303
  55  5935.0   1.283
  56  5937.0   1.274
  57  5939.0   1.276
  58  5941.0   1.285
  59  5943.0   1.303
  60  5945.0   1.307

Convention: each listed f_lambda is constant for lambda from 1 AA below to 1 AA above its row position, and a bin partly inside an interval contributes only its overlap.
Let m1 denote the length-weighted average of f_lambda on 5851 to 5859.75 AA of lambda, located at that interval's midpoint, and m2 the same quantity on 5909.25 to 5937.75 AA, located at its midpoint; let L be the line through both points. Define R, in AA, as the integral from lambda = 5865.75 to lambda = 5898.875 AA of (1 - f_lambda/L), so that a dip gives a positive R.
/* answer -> 3.9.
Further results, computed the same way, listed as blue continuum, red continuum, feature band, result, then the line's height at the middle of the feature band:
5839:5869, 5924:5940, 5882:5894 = 2.47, 1.27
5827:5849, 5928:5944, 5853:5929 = 8.22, 1.31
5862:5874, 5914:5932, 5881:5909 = 4.39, 1.25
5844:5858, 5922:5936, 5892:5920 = 3.10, 1.26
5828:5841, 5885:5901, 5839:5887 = -2.50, 1.18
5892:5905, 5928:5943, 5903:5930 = -1.41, 1.15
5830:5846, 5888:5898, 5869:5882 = -1.46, 1.09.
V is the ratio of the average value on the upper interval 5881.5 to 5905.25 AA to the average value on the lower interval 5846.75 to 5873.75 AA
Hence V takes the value 0.8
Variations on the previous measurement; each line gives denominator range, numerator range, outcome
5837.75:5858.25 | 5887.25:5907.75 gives 0.78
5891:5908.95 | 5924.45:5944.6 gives 1.21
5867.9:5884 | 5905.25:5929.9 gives 1.01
